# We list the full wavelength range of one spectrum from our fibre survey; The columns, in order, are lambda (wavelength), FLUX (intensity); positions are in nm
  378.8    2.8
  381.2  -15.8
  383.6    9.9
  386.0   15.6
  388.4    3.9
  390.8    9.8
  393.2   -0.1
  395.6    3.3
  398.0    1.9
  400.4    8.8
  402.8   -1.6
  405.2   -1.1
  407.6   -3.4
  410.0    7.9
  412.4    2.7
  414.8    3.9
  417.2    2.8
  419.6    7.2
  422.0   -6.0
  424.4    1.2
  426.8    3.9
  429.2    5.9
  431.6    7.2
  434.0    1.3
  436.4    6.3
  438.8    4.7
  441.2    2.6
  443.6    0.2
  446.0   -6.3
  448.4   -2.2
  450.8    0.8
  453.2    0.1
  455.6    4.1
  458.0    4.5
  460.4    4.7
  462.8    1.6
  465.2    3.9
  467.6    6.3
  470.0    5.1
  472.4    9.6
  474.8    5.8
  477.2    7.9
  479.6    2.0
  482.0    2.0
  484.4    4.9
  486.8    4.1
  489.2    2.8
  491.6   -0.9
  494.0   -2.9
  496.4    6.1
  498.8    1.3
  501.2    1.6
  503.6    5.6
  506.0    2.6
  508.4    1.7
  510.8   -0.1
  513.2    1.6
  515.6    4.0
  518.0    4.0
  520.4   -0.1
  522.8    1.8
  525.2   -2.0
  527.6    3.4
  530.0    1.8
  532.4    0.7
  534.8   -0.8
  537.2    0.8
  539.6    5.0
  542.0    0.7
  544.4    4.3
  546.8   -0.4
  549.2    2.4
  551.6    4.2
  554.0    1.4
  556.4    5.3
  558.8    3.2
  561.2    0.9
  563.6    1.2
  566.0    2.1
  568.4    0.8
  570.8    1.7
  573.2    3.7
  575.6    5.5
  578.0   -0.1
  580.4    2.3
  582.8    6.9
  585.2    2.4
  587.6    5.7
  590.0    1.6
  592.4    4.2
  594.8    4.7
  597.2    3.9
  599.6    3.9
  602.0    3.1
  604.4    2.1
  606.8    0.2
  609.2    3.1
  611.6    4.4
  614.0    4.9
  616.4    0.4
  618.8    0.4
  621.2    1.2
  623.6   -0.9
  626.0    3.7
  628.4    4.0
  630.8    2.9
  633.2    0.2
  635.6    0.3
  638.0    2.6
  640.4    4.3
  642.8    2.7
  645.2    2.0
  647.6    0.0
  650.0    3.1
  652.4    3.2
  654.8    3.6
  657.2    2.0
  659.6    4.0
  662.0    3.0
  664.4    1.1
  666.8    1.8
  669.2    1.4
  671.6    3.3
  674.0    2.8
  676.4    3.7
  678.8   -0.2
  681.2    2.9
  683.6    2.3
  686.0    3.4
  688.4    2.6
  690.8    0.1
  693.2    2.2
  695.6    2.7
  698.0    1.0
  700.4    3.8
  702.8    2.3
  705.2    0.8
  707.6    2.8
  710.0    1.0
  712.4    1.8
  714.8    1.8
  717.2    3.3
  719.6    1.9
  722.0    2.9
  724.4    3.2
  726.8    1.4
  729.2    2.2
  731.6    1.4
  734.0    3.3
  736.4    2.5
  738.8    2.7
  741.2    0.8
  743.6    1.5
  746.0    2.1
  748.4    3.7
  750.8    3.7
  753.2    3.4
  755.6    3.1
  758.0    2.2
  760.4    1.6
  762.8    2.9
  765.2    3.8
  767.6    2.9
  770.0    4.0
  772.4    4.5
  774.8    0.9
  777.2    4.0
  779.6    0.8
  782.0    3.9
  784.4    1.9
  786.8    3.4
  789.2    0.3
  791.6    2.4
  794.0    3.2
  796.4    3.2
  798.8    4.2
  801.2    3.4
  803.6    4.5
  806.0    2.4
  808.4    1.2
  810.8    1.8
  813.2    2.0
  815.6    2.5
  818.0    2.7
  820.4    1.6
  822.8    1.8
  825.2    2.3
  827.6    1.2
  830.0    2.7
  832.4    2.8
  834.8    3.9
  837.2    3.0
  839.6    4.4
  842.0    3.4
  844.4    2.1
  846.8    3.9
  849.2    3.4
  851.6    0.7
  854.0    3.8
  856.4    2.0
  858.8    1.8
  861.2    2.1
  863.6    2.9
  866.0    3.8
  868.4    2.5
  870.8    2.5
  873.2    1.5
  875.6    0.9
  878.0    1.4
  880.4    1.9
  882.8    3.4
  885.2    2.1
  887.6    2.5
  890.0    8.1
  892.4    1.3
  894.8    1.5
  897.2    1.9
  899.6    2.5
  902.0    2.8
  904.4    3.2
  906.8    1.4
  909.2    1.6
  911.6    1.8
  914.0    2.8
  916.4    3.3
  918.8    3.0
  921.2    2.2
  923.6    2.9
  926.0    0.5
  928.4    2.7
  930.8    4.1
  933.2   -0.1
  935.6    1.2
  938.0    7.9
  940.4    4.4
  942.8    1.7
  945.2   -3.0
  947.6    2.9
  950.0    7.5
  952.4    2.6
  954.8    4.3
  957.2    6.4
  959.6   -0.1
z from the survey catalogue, 1.389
